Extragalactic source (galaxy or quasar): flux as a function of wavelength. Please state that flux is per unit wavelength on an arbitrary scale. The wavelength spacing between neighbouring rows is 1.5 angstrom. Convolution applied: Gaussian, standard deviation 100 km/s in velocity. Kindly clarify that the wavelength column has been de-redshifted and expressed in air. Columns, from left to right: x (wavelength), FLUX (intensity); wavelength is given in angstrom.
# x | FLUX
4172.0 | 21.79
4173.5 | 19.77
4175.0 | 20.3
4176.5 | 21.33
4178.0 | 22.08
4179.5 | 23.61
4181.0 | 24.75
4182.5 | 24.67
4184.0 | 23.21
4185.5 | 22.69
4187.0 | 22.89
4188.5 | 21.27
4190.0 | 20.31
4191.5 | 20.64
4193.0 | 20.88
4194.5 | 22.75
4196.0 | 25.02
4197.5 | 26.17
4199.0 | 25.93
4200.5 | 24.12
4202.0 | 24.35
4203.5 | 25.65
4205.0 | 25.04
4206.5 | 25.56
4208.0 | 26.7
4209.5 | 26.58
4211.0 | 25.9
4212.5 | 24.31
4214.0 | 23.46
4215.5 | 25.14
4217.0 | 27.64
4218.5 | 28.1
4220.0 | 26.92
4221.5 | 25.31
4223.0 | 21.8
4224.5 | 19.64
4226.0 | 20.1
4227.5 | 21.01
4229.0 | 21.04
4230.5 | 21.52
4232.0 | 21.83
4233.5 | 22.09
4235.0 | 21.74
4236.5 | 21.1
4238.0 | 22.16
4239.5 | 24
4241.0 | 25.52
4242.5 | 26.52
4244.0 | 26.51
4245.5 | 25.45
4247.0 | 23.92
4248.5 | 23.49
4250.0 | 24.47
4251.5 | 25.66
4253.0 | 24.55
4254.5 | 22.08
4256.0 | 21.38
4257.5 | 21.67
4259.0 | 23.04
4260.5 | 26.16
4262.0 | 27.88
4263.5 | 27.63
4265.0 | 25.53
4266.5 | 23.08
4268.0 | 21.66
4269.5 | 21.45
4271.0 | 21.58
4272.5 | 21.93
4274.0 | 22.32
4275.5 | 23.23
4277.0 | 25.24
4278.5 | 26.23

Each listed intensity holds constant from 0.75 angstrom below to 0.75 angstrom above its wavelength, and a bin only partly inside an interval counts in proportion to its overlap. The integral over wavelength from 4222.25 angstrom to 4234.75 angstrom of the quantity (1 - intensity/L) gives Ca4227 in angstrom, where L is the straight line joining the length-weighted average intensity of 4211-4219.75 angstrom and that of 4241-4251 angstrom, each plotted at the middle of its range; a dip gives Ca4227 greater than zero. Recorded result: 2.1 angstrom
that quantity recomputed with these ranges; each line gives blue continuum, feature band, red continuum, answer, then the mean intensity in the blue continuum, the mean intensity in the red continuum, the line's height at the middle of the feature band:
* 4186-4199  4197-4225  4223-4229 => -4.8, 22.7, 20.5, 21.5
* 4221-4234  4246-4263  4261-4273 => -0.7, 21.5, 23.9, 23.2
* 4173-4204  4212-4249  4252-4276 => -0.6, 23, 23.5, 23.3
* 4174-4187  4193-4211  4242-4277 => -1.6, 22.8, 24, 23.1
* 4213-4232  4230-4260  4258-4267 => 1.4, 23.4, 25.5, 24.6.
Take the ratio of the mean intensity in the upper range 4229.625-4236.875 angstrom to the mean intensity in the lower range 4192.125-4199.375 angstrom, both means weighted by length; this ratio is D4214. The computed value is 0.90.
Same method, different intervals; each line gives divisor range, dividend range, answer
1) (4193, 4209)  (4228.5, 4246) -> 0.93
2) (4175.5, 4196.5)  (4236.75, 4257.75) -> 1.07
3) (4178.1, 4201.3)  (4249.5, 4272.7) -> 1.02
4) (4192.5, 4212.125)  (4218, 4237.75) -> 0.90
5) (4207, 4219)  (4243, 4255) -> 0.95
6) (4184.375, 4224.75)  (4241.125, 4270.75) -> 1.00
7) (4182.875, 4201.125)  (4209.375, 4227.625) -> 1.06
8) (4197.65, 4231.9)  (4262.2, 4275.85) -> 0.96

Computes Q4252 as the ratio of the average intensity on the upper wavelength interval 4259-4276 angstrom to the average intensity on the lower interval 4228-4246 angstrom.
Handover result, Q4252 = 1.0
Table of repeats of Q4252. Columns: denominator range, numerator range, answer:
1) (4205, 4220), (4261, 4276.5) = 0.91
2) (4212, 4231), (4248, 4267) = 1.04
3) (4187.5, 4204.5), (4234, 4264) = 1.03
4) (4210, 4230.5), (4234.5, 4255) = 1.01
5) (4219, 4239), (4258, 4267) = 1.15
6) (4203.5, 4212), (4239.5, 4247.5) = 0.98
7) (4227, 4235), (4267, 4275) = 1.02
